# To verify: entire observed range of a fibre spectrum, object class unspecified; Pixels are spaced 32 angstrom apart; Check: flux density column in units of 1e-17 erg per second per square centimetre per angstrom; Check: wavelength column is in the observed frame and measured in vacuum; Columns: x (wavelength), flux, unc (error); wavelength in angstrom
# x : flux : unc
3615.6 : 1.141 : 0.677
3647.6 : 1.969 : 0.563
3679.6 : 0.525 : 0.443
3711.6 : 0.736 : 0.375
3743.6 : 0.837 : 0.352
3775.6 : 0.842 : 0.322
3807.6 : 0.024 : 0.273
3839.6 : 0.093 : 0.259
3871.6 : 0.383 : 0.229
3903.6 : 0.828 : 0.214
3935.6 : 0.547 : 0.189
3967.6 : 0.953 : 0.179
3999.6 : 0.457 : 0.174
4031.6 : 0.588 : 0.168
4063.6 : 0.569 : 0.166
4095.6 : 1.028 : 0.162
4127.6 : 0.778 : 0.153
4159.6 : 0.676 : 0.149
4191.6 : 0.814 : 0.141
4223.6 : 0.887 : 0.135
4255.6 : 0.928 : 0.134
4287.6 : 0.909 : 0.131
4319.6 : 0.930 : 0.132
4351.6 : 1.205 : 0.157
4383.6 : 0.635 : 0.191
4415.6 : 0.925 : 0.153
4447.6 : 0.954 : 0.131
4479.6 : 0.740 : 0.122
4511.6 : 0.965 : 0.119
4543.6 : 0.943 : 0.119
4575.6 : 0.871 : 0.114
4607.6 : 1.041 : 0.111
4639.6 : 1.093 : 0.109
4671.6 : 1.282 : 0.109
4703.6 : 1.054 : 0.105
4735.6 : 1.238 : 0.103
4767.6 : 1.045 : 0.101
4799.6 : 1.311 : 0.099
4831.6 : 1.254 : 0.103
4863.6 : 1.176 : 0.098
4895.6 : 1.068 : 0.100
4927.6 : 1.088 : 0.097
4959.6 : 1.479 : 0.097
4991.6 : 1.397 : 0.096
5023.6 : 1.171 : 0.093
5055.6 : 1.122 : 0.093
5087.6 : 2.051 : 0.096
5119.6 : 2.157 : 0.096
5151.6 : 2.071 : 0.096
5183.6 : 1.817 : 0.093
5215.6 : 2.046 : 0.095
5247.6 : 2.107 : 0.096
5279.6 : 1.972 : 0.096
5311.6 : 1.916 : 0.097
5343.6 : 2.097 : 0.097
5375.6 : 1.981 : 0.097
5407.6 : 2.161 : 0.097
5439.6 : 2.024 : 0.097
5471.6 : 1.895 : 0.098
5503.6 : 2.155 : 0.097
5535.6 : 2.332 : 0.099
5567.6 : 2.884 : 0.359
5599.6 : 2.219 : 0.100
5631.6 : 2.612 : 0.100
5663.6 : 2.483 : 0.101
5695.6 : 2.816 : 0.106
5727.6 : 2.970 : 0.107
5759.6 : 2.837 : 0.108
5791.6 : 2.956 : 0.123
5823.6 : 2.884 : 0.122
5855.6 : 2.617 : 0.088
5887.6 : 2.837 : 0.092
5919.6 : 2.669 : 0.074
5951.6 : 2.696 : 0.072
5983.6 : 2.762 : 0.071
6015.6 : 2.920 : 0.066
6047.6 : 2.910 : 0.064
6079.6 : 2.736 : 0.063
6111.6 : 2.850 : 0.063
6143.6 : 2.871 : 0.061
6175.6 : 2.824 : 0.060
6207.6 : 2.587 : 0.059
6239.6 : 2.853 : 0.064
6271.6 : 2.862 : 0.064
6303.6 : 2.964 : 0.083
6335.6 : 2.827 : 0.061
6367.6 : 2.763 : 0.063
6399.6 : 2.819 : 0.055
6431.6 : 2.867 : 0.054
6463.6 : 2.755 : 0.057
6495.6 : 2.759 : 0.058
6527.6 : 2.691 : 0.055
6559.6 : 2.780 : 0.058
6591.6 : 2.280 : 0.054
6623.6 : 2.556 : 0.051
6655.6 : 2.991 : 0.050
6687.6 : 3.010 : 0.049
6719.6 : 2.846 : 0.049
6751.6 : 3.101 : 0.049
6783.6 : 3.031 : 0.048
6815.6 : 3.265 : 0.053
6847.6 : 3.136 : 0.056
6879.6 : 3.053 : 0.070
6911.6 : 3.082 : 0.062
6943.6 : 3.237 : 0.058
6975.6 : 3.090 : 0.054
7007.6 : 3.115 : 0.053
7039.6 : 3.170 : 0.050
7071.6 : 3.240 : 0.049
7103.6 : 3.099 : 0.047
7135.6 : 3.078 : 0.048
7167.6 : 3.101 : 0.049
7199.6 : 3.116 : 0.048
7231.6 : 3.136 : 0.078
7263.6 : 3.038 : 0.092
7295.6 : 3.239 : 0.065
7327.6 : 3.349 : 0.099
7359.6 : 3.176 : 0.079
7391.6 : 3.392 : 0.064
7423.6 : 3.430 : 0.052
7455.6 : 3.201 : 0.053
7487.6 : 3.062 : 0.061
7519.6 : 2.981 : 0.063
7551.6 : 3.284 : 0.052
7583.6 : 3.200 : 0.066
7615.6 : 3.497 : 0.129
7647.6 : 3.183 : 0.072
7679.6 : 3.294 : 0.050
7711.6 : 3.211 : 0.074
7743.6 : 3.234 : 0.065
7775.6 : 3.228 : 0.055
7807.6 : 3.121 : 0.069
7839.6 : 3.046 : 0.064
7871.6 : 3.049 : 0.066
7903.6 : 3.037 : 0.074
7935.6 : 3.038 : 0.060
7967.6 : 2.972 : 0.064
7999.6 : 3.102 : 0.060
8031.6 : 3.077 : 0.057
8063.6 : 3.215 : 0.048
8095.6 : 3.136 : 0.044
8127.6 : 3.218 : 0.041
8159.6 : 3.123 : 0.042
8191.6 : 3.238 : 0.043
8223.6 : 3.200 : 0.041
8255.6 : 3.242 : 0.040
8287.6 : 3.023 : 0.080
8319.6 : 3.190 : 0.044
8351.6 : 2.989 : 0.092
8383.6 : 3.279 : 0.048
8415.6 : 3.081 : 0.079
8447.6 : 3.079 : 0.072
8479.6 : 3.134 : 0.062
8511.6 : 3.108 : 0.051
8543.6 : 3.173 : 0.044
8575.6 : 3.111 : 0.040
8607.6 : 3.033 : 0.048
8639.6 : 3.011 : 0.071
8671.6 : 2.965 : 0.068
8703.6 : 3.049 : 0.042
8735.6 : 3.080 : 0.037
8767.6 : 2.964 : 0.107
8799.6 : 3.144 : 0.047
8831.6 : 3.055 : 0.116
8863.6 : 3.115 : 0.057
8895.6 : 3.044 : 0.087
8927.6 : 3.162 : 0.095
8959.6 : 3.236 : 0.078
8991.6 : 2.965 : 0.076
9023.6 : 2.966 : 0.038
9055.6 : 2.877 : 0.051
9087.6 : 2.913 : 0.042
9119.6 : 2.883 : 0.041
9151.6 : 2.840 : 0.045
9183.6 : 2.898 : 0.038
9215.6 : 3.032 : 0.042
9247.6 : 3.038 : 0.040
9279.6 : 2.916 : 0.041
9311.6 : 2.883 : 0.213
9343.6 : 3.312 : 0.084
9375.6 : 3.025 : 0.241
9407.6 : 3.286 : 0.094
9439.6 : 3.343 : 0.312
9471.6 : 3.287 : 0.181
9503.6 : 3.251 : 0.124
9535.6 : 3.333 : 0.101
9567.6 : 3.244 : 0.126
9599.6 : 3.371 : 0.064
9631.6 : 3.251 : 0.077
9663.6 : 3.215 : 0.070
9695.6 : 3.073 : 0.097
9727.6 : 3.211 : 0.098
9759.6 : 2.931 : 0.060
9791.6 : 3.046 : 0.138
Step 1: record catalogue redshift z 0.27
